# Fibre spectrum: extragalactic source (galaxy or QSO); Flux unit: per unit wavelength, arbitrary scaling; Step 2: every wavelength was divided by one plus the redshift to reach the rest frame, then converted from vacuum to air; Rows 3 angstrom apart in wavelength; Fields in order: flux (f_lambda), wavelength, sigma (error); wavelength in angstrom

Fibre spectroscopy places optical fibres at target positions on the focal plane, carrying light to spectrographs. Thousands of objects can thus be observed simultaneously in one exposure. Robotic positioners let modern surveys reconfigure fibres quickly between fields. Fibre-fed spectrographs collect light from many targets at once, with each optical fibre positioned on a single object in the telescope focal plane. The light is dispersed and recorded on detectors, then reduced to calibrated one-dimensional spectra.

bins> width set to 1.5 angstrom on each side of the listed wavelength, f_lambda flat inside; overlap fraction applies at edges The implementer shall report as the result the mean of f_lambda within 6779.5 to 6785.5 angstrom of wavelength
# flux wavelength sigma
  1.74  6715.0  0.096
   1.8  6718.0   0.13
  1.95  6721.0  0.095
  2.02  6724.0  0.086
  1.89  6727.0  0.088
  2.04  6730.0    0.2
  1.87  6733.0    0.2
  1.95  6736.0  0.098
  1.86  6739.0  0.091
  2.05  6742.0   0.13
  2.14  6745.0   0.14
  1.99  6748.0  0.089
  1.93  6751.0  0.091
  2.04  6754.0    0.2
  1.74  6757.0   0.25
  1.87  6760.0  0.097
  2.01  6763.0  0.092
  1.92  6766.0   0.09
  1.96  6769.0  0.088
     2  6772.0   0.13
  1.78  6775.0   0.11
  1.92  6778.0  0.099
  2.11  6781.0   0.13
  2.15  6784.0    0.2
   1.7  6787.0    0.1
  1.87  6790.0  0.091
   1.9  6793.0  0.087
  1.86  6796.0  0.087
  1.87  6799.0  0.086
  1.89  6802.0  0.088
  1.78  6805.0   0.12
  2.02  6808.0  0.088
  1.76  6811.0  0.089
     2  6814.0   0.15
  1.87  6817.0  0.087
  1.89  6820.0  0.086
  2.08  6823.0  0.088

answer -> 2.13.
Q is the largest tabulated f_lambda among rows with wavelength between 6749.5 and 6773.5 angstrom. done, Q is 2.04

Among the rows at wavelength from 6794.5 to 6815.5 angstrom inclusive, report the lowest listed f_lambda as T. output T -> 1.76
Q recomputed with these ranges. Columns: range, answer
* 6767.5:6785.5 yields 2.15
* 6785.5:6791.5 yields 1.87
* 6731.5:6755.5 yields 2.14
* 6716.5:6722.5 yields 1.95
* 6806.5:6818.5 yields 2.02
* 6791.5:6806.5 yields 1.9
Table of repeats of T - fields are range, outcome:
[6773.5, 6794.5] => 1.7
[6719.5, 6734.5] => 1.87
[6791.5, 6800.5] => 1.86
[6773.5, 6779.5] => 1.78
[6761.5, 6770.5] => 1.92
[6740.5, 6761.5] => 1.74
